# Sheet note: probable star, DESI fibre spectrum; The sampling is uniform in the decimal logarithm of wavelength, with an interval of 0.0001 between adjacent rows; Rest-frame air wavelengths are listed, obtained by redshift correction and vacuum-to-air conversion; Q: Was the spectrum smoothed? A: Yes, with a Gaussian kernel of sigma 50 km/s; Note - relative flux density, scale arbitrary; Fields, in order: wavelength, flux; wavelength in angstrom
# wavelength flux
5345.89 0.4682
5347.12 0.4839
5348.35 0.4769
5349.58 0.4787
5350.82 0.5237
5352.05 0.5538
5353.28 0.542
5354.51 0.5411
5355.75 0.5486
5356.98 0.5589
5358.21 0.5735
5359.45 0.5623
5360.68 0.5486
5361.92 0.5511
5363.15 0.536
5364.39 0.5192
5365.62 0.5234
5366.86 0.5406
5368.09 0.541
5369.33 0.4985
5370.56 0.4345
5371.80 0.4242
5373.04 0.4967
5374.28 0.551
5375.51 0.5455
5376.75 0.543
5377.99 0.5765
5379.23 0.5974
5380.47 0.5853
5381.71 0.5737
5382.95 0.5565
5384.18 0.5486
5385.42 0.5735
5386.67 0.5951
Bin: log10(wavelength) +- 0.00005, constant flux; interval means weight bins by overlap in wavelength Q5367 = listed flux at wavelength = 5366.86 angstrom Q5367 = 0.5406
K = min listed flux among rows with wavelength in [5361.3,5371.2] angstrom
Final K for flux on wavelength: 0.4345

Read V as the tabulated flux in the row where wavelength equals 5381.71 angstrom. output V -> 0.5737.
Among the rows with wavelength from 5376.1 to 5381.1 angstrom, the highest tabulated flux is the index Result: 0.5974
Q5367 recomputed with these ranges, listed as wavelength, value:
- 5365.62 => 0.5234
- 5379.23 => 0.5974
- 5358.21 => 0.5735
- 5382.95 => 0.5565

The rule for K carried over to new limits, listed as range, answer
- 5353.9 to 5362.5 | 0.5411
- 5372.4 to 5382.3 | 0.4967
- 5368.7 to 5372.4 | 0.4242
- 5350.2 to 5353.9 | 0.5237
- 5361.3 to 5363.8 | 0.536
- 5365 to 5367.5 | 0.5234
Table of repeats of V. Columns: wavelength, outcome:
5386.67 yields 0.5951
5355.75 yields 0.5486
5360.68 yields 0.5486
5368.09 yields 0.541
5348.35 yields 0.4769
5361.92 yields 0.5511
